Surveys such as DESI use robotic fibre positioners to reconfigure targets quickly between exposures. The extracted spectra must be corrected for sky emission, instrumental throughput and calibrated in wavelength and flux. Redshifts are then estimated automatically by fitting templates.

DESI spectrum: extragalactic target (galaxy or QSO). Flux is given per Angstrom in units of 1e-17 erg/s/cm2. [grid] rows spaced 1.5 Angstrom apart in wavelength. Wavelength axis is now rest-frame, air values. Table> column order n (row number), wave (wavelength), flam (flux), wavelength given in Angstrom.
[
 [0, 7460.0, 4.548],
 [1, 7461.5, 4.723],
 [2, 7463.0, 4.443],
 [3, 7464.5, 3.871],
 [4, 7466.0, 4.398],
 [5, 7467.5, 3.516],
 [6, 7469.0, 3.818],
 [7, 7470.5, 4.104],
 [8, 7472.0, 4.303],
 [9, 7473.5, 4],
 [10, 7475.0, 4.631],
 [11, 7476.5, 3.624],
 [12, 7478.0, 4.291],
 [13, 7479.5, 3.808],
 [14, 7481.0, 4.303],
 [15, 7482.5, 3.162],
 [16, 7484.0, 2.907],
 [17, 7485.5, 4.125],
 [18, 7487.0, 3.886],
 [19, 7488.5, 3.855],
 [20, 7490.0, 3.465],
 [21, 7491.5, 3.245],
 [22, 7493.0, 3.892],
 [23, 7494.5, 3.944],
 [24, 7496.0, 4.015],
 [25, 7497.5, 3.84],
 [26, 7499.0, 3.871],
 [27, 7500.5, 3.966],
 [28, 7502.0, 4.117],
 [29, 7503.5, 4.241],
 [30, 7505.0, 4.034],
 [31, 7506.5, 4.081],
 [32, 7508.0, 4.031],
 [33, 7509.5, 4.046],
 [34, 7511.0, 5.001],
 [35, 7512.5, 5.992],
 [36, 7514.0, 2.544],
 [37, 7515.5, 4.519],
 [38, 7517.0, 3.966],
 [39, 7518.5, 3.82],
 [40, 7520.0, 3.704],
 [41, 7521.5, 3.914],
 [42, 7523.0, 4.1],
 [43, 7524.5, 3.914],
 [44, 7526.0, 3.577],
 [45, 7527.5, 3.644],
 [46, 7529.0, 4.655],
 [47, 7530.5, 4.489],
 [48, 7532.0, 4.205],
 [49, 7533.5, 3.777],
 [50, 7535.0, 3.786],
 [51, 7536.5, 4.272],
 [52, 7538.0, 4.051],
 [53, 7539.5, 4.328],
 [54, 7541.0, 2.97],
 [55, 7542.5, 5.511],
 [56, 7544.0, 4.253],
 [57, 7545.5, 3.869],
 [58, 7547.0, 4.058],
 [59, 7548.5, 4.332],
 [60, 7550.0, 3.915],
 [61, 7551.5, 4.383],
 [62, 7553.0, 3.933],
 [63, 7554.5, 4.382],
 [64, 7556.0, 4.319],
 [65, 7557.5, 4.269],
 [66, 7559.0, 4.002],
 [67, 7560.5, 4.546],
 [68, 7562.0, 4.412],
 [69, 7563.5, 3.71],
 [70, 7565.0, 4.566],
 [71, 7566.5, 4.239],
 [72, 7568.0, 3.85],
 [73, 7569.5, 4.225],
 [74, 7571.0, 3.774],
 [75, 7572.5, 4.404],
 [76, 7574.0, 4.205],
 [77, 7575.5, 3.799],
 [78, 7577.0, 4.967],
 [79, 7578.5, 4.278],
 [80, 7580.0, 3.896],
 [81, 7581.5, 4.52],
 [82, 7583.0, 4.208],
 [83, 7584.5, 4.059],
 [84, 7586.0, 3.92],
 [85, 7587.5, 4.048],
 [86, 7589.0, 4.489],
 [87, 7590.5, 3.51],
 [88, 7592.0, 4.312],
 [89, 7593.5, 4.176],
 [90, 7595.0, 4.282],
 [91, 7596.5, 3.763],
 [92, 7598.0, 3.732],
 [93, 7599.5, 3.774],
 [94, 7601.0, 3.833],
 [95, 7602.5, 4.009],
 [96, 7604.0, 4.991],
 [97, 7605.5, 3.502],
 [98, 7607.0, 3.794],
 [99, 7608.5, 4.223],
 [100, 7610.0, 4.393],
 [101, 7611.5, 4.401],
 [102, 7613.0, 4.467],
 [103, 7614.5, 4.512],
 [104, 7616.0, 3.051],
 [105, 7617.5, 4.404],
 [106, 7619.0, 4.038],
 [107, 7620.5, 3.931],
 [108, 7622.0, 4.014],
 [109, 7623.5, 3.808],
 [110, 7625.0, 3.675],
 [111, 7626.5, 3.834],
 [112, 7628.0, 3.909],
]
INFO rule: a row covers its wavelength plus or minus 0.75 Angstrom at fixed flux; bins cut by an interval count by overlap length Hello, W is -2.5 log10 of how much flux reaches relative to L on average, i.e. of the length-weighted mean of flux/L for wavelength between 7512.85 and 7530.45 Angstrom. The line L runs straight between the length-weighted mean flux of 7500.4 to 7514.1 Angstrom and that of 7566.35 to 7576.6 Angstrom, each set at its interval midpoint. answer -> 0.09 mag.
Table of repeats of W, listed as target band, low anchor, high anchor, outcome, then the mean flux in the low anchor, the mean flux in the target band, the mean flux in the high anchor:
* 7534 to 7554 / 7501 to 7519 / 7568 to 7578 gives 0.020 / 4.2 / 4.13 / 4.2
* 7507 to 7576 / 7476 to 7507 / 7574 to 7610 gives -0.045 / 3.84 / 4.14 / 4.1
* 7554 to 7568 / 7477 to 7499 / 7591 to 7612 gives -0.075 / 3.77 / 4.25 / 4.07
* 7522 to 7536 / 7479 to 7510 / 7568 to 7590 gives -0.010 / 3.85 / 4.02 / 4.18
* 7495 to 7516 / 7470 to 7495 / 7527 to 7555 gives -0.050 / 3.85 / 4.16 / 4.15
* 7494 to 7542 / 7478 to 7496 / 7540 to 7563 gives -0.027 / 3.73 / 4.05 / 4.21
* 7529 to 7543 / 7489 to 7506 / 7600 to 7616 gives -0.049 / 3.88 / 4.16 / 4.15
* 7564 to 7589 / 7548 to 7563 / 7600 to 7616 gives 0.004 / 4.24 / 4.19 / 4.15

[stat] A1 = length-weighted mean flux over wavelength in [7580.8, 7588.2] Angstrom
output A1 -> 4.15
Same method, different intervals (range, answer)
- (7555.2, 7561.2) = 4.28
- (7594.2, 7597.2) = 4.03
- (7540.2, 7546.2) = 4.15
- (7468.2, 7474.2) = 4.05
